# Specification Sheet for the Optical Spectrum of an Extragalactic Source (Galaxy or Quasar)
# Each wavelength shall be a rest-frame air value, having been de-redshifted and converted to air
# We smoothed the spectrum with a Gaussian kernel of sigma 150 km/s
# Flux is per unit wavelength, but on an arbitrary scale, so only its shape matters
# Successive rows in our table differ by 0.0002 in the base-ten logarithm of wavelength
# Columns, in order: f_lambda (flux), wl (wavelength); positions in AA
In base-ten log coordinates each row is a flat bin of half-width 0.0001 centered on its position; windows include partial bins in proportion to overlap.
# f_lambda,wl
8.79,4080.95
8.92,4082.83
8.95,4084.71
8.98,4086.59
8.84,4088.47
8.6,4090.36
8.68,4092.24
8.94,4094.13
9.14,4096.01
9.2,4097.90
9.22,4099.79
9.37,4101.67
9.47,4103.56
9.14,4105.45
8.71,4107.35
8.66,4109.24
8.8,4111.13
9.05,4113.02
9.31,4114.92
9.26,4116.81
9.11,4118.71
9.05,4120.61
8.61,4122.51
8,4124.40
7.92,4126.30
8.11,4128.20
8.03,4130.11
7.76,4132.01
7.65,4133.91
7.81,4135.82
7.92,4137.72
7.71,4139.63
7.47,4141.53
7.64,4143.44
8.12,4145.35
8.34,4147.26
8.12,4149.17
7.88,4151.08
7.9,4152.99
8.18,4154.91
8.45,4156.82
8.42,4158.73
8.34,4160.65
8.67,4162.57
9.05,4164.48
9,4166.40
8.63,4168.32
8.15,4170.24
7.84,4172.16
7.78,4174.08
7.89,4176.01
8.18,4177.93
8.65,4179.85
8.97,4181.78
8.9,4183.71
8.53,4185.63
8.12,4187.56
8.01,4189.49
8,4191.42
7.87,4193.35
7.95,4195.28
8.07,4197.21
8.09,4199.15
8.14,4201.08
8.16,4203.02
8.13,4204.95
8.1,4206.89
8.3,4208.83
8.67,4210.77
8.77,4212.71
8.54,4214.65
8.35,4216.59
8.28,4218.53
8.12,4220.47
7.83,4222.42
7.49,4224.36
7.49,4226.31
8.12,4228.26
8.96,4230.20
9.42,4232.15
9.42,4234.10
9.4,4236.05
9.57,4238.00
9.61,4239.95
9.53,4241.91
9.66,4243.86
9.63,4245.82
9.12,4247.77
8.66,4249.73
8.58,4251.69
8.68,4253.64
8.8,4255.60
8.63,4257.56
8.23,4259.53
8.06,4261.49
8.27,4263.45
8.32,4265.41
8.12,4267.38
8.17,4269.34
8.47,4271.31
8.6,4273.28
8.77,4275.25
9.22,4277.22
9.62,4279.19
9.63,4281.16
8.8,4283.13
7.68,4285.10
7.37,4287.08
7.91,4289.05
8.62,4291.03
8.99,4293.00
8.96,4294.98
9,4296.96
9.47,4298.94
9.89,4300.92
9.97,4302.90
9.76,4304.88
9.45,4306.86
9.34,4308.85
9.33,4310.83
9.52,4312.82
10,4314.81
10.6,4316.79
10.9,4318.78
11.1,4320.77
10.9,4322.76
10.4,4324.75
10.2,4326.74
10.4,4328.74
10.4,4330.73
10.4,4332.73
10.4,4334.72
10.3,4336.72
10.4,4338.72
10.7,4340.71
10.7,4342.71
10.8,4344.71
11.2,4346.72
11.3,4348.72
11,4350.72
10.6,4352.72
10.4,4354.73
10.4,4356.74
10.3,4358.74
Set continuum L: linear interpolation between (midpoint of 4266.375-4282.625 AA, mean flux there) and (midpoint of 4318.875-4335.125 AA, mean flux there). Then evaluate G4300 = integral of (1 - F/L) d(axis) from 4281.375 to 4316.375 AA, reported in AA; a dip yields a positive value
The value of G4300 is 1.93 AA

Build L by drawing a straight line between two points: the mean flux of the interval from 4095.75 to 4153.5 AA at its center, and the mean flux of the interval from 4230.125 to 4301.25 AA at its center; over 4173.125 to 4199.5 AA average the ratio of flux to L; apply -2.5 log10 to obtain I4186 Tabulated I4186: 0.05 mag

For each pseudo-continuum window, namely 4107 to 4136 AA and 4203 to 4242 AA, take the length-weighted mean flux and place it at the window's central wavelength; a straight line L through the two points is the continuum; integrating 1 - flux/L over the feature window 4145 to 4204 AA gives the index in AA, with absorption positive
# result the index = 1.8 AA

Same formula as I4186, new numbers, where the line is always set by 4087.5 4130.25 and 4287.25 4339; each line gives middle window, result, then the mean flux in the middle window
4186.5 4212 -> 0.14 mag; 8.13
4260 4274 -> 0.16 mag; 8.28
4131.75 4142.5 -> 0.16 mag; 7.72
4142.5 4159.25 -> 0.12 mag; 8.11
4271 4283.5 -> 0.07 mag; 9.05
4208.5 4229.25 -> 0.15 mag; 8.18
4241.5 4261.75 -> 0.08 mag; 8.88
